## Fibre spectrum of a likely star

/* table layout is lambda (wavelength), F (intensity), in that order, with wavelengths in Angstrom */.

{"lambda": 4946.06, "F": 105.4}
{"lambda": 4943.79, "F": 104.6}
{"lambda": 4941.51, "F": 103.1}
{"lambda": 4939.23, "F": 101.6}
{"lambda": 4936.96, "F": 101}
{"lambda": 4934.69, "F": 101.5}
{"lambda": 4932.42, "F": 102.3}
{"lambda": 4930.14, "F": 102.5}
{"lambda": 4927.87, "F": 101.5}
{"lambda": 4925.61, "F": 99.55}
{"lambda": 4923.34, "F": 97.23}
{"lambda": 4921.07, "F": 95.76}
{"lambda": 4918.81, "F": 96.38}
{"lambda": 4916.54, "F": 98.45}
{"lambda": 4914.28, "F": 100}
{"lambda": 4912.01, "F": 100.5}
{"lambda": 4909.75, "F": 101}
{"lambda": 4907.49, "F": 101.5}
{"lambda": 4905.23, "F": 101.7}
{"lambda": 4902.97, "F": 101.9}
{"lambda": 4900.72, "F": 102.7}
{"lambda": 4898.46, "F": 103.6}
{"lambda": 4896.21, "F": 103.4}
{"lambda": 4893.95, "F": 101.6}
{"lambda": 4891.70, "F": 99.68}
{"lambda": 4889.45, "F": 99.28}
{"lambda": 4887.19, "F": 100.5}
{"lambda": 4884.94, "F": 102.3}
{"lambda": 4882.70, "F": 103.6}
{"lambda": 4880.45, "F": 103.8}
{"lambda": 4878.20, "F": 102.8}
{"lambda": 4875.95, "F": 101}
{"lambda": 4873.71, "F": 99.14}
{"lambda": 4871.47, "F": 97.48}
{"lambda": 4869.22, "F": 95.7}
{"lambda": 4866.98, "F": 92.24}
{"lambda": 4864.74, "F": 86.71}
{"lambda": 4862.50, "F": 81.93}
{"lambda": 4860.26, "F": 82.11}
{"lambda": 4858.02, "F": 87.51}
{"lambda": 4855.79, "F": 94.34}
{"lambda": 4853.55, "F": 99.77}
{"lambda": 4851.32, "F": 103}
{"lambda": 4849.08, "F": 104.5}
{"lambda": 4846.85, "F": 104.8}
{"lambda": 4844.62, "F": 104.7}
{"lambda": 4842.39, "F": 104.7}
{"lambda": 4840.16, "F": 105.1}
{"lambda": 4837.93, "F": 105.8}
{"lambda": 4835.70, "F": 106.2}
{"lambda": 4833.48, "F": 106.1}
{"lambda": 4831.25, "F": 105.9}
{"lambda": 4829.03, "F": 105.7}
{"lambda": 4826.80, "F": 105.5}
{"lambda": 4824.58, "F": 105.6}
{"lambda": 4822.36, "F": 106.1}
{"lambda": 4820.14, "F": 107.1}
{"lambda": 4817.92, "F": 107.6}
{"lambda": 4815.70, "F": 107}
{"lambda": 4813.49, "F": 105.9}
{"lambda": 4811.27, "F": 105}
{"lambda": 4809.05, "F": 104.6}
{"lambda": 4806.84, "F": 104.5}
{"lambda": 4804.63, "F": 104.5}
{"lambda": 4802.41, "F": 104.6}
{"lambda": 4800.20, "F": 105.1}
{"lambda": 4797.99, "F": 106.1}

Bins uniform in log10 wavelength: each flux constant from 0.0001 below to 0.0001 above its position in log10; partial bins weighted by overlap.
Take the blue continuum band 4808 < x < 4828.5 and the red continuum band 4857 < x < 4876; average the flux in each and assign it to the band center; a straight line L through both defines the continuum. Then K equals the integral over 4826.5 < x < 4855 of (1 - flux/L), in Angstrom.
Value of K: -1.62 Angstrom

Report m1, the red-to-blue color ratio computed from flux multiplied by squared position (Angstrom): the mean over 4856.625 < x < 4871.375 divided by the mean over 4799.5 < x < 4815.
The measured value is 0.86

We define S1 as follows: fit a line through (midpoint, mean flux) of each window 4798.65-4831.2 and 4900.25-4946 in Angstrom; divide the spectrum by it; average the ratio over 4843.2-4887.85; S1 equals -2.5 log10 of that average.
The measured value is 0.064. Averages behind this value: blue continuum 106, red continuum 101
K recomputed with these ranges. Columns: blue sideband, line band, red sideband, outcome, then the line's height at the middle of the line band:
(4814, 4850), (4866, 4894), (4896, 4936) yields 0.79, 103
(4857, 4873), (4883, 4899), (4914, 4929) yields -1.37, 93.5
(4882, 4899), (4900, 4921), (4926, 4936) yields 0.32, 102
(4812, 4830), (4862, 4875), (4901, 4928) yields 1.28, 103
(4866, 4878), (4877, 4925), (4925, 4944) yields -0.60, 99.6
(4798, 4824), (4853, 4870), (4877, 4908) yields 2.27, 103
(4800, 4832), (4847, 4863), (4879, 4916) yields 1.44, 104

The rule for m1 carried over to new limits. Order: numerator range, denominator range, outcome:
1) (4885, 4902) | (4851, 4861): 1.11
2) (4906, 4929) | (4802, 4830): 0.98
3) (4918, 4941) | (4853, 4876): 1.12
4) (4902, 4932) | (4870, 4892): 1.00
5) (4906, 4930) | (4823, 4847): 0.97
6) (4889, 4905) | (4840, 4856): 1.01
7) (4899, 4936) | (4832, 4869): 1.05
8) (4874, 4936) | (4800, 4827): 0.99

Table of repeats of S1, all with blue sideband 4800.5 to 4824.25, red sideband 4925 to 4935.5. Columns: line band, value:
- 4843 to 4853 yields 0.004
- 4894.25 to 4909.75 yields 0.002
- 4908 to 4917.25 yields 0.022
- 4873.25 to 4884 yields 0.011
